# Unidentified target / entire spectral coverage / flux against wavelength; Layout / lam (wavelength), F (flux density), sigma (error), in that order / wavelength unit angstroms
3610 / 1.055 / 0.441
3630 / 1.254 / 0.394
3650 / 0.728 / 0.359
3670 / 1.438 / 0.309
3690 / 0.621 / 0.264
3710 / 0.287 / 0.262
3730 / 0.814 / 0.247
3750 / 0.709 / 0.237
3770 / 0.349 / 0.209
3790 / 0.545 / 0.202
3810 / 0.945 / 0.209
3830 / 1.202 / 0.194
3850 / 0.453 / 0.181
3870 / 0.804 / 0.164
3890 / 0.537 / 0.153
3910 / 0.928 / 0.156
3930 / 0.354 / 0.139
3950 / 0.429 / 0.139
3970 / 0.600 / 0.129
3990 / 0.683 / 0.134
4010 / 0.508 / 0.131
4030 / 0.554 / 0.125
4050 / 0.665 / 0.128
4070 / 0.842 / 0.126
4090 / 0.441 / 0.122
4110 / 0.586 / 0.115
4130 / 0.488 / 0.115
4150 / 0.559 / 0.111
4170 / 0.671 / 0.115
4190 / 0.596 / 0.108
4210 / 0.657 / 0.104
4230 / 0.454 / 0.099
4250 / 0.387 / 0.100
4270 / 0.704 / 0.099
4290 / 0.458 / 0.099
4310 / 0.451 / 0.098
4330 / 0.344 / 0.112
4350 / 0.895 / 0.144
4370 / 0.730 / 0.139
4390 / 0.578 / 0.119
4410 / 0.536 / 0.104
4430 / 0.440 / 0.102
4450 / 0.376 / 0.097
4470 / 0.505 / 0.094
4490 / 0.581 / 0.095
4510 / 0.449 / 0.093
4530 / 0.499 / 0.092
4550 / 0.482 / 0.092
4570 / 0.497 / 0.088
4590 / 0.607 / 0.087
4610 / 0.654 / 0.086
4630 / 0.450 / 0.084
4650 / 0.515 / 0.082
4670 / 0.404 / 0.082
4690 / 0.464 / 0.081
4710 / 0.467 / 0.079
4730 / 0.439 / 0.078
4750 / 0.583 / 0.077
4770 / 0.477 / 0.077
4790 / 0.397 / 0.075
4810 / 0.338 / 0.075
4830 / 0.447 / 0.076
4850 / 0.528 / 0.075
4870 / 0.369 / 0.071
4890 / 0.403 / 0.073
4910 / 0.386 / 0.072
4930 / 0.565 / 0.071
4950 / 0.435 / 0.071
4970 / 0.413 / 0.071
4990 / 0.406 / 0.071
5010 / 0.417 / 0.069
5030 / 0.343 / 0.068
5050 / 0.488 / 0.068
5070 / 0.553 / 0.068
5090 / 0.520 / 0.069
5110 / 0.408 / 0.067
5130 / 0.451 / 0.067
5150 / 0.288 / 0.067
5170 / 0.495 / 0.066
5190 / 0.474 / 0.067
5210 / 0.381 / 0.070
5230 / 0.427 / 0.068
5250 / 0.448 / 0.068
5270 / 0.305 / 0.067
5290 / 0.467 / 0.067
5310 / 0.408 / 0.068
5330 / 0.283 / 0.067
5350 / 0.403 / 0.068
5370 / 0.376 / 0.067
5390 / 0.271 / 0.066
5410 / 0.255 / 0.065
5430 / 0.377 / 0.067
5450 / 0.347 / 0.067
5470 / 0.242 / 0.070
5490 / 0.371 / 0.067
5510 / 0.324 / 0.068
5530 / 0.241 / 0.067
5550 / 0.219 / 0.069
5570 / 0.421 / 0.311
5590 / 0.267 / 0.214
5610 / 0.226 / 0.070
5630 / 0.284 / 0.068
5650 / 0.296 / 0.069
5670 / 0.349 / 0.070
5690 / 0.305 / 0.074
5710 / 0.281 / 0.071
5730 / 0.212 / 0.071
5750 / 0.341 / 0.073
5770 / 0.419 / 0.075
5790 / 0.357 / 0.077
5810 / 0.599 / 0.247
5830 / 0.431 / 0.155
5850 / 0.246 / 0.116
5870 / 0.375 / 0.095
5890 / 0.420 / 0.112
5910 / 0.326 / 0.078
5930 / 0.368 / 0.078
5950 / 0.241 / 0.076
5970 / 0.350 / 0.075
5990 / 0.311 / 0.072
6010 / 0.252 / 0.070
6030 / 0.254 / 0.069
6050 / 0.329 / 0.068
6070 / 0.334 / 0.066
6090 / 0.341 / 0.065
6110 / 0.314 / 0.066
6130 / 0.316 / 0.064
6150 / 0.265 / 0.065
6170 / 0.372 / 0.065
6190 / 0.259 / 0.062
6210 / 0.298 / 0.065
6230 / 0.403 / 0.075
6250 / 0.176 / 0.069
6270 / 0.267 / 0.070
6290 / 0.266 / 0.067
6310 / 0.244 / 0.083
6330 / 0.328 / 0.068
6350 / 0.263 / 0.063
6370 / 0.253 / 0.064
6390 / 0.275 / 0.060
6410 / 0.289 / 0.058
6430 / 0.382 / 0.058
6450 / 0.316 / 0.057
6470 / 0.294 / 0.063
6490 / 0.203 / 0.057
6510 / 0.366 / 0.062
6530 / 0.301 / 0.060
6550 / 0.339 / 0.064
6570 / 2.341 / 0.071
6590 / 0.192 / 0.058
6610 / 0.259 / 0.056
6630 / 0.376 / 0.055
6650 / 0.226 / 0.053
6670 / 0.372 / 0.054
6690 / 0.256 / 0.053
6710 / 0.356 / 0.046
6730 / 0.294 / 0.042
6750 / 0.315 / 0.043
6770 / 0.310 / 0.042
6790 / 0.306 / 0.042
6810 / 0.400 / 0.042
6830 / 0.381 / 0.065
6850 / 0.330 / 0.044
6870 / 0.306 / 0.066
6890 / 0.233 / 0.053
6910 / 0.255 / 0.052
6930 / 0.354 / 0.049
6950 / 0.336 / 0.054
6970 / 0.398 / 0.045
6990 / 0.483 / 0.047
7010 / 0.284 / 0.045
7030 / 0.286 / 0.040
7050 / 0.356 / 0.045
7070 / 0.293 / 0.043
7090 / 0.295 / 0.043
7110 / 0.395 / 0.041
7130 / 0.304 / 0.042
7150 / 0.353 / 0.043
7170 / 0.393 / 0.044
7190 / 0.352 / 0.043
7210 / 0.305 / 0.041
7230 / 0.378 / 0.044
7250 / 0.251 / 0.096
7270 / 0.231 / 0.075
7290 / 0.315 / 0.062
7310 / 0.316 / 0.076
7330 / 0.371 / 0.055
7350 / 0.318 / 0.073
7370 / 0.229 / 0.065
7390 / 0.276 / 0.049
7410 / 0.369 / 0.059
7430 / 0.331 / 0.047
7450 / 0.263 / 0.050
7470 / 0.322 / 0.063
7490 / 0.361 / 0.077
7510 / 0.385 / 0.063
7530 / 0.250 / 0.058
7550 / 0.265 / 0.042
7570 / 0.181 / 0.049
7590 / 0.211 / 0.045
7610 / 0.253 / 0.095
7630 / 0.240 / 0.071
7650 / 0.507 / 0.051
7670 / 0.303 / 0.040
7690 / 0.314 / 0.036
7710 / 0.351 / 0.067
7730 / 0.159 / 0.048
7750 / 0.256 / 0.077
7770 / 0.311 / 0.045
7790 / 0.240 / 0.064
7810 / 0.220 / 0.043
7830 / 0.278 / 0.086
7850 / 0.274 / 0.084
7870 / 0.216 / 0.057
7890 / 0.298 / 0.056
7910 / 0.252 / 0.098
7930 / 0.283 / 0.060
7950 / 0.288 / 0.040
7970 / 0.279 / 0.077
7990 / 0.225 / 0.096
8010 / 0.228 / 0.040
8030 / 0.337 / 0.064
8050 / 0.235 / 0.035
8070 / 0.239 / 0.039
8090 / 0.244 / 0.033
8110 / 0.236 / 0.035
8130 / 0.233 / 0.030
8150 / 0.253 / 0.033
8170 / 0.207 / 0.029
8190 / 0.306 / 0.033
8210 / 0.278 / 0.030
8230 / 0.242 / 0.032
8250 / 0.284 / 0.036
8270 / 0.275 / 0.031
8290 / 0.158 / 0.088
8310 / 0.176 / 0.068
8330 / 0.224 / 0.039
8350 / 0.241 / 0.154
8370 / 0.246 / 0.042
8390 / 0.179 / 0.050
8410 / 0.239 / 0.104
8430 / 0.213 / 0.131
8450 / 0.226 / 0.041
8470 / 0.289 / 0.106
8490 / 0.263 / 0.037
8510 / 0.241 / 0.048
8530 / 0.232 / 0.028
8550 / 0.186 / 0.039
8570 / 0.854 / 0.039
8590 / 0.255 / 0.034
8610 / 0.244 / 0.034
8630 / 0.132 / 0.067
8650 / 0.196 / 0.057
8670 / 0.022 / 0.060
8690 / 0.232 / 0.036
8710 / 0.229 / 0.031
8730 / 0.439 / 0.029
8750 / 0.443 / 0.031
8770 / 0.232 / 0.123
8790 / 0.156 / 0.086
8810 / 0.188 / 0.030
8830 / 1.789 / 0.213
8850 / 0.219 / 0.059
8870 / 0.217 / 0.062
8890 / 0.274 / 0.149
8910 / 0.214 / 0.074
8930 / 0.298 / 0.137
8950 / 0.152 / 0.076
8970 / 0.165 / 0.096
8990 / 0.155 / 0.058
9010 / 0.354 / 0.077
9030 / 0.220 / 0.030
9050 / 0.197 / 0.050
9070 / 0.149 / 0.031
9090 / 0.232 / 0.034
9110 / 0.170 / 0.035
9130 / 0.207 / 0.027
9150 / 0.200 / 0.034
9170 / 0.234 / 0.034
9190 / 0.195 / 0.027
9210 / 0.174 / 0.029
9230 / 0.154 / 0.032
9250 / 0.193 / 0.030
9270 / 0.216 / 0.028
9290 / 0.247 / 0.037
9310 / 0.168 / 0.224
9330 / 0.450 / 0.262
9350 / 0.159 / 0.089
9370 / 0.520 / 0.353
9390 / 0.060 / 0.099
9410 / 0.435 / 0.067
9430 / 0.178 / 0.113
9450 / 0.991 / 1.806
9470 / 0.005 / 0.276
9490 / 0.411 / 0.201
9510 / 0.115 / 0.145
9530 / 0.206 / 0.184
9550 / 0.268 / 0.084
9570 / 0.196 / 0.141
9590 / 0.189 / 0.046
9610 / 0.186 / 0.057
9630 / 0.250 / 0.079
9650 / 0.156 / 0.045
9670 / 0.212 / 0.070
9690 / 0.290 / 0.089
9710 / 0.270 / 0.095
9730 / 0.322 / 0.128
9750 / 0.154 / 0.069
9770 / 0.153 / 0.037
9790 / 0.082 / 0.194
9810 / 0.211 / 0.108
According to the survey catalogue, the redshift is 0.762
